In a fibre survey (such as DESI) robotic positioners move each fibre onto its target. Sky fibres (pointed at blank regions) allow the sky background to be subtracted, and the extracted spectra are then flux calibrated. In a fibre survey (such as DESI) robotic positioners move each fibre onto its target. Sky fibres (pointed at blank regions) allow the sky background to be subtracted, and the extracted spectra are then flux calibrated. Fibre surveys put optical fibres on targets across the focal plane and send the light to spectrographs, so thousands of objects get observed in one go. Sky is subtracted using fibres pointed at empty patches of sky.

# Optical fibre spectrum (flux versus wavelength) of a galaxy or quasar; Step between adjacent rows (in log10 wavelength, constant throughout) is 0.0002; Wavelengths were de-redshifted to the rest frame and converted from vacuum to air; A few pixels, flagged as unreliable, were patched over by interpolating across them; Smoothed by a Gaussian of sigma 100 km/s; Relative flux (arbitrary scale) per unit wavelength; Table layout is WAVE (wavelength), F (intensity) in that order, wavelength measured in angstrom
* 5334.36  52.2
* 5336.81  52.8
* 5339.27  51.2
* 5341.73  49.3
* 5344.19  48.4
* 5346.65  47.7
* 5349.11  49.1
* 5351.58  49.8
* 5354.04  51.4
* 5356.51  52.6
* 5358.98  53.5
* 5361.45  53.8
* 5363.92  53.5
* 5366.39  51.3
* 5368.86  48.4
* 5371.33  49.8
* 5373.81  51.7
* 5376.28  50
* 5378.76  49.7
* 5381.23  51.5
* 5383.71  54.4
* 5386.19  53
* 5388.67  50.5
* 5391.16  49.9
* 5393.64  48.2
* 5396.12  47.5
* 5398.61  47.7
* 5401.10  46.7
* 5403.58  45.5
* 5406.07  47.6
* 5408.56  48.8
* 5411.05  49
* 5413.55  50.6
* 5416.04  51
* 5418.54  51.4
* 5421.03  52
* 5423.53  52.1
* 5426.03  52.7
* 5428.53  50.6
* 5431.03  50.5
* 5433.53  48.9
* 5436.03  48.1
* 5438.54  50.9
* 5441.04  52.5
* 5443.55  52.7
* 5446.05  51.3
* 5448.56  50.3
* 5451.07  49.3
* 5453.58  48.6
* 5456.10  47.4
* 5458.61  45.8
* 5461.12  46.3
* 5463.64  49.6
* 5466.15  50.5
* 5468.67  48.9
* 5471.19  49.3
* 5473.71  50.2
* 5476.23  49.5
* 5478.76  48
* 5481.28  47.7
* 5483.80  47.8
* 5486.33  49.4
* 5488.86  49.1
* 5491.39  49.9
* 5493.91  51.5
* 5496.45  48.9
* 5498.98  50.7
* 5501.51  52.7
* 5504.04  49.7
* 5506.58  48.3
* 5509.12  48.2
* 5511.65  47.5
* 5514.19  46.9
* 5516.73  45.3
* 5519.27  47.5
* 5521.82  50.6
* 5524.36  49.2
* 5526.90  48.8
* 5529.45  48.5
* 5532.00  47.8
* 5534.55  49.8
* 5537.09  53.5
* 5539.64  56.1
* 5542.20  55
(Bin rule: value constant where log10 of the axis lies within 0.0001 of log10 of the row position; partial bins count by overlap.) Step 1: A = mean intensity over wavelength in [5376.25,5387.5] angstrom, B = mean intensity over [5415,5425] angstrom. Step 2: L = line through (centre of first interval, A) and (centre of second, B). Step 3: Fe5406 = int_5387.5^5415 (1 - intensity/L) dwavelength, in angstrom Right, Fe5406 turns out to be 1.80 angstrom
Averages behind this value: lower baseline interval 51.9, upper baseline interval 51.6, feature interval 48.4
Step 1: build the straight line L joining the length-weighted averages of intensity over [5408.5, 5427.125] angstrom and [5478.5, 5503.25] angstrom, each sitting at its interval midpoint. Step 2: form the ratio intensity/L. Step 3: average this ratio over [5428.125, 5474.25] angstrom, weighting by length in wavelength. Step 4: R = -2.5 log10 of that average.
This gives 0.02 mag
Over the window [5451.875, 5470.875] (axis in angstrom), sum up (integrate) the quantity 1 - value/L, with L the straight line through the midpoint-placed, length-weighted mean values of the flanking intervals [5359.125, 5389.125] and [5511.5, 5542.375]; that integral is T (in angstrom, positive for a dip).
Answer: 0.8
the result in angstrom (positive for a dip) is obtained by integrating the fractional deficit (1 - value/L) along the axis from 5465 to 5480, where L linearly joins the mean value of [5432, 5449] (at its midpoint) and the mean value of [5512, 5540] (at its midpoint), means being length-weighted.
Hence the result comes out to 0.2 angstrom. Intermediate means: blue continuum 50.7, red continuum 49.2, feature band 49.4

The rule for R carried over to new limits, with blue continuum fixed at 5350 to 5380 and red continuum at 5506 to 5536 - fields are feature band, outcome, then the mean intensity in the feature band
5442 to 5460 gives 0.00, 49.4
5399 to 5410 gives 0.07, 47.2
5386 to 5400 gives 0.03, 49.1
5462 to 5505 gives -0.01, 49.6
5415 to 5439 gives -0.02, 50.8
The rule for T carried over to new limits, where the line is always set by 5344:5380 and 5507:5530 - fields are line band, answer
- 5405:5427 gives -0.3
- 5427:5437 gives 0.0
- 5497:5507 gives -0.4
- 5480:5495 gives -0.2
